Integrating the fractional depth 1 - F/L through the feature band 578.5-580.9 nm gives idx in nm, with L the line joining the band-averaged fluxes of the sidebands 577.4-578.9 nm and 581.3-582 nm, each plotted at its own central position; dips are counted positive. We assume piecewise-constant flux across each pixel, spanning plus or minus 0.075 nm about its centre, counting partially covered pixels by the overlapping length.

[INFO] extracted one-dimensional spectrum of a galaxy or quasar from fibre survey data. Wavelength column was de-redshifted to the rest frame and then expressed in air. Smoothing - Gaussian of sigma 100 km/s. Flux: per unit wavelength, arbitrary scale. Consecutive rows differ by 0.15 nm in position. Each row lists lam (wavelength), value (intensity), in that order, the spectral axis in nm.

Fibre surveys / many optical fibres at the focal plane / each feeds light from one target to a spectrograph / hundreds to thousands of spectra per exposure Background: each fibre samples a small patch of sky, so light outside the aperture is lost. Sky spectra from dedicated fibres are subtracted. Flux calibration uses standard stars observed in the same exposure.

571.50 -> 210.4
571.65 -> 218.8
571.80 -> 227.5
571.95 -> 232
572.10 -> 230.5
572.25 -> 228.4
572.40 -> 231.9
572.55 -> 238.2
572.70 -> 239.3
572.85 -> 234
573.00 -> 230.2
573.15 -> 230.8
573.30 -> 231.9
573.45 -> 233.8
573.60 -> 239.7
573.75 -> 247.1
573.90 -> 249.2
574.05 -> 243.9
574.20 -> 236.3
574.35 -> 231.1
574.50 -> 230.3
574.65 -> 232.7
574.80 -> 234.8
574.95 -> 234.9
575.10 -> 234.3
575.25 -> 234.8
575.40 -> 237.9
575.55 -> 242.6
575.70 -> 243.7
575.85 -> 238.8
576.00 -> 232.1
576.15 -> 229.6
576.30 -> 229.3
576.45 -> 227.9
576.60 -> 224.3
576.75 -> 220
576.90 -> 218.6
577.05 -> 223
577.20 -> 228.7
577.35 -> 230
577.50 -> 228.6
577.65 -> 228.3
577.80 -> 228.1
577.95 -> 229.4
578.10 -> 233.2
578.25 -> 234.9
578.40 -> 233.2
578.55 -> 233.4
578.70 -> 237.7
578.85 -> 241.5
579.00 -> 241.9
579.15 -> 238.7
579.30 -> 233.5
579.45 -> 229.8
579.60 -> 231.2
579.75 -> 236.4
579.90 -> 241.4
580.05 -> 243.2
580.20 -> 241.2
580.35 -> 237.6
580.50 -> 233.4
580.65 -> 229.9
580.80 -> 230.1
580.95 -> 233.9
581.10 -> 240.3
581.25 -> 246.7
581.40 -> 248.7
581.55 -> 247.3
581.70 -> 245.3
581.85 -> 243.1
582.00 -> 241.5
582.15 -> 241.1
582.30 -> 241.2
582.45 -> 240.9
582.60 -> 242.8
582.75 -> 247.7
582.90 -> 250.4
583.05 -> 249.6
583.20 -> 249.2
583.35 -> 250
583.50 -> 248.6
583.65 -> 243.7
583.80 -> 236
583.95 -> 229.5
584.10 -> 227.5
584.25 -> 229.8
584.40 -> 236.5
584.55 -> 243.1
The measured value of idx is 0.02 nm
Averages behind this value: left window 233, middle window 236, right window 246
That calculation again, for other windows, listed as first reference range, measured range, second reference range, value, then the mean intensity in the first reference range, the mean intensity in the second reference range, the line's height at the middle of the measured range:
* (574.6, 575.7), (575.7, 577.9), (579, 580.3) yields 0.080 nm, 237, 237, 237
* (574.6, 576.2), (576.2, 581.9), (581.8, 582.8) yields 0.126 nm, 236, 242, 240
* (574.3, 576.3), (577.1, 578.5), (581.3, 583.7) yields 0.049 nm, 235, 246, 239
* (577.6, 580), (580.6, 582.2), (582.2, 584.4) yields -0.014 nm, 235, 242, 239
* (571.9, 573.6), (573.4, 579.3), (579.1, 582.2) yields 0.047 nm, 233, 239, 236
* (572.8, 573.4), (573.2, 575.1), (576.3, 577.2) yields -0.062 nm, 232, 224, 229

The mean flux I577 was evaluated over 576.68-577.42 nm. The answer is 224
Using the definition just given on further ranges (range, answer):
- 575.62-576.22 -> 236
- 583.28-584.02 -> 242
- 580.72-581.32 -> 238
